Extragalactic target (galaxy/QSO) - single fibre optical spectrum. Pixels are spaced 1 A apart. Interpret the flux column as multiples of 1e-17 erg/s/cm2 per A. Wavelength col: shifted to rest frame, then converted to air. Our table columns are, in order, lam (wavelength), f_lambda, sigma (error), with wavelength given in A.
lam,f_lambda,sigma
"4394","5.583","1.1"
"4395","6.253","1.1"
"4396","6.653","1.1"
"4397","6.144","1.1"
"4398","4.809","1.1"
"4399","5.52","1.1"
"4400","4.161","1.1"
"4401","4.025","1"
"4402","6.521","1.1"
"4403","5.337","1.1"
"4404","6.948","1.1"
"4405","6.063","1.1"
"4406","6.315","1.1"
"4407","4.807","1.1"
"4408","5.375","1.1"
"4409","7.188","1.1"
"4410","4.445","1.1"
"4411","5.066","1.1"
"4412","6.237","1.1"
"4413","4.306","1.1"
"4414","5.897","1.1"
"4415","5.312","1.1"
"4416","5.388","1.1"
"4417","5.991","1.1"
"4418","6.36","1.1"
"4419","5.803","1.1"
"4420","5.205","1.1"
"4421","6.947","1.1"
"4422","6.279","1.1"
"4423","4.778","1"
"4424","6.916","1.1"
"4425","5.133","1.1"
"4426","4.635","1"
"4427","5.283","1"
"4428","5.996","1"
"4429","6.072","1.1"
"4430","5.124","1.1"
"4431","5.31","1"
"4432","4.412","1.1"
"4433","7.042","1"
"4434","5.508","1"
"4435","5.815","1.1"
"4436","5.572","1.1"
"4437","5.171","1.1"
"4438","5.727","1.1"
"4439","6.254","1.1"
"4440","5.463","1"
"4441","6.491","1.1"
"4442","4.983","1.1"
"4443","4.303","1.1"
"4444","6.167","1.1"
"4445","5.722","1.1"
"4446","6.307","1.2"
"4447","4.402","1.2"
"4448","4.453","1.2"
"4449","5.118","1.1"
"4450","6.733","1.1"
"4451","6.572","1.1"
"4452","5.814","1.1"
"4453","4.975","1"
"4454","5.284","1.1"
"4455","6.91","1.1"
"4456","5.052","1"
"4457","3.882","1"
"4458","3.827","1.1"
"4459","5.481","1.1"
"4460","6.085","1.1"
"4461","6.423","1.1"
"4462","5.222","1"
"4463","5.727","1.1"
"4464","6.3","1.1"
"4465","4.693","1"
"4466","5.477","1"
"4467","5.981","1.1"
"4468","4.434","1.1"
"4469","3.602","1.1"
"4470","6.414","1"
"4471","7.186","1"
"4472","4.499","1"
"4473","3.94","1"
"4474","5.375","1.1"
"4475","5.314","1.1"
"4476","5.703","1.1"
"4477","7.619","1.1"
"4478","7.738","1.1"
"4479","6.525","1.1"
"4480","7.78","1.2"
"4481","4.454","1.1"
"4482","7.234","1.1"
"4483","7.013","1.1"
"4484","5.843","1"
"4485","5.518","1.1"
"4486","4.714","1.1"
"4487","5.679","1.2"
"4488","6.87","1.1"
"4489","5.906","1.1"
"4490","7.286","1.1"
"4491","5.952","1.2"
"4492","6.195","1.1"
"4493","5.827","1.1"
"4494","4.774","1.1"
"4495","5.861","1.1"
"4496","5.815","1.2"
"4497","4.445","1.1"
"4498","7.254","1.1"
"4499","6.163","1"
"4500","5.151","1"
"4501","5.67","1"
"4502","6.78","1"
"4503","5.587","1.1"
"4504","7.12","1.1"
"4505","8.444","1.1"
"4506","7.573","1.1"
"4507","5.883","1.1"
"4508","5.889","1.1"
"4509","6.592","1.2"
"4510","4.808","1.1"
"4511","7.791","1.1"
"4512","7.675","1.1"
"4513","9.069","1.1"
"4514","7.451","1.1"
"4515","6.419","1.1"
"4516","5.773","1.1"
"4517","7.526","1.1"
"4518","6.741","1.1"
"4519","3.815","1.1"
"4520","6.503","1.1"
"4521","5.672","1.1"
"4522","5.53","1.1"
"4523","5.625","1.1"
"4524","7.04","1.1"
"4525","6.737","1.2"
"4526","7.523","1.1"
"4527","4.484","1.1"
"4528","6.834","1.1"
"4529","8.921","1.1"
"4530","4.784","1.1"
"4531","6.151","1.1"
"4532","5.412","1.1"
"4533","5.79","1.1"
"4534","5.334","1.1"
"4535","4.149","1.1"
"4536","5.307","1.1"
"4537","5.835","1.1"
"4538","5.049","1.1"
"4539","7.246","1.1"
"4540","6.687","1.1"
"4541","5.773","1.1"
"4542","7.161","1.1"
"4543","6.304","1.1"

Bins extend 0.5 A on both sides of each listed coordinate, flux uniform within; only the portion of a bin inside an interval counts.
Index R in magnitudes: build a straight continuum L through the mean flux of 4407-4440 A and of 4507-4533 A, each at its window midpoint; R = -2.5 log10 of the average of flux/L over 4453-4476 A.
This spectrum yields 0.12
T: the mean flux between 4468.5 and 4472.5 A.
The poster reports 5.43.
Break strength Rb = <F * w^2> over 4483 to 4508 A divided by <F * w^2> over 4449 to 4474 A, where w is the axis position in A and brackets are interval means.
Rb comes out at 1.14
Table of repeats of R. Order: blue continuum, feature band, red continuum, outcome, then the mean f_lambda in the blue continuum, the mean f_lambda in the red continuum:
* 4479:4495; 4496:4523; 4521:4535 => -0.06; 6.08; 6.08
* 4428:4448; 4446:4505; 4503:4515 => 0.10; 5.55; 7.02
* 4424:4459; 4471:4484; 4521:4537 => -0.08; 5.48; 5.96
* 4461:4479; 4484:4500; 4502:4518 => 0.08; 5.65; 6.9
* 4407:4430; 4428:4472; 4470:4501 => 0.05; 5.63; 5.99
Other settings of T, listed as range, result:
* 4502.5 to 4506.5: 7.18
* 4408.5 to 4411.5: 5.57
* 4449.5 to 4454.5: 5.88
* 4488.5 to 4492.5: 6.33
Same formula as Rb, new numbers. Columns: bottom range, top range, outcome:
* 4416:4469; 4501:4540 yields 1.18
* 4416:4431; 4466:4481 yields 1.04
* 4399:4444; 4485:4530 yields 1.17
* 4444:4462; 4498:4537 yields 1.18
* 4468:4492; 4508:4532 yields 1.10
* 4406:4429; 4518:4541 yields 1.11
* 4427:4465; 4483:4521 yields 1.16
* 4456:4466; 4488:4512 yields 1.20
